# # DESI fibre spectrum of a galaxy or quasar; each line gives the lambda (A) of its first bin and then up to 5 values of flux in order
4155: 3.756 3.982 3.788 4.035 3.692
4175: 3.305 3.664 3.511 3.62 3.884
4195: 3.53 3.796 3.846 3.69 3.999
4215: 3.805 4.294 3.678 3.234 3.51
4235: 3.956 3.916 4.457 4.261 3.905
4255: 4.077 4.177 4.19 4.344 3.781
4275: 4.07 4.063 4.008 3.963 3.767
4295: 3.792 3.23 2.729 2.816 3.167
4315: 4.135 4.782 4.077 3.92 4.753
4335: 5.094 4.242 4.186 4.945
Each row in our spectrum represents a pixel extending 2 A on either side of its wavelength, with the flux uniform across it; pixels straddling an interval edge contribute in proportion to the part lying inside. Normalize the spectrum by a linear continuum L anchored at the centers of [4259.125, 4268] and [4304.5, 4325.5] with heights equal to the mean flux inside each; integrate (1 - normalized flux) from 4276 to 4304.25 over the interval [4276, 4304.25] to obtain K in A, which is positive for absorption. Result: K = 2.2 A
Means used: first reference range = 4.24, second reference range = 3.77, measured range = 3.69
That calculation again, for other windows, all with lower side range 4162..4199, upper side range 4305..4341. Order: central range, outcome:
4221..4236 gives 1.0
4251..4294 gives -0.8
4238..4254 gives -1.1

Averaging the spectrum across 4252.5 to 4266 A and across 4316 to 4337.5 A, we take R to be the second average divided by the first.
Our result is 1.08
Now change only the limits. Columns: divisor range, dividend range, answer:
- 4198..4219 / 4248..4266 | 1.06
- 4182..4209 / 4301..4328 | 0.99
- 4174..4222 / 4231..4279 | 1.09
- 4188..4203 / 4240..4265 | 1.11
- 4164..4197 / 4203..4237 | 1.03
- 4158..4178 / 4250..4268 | 1.11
